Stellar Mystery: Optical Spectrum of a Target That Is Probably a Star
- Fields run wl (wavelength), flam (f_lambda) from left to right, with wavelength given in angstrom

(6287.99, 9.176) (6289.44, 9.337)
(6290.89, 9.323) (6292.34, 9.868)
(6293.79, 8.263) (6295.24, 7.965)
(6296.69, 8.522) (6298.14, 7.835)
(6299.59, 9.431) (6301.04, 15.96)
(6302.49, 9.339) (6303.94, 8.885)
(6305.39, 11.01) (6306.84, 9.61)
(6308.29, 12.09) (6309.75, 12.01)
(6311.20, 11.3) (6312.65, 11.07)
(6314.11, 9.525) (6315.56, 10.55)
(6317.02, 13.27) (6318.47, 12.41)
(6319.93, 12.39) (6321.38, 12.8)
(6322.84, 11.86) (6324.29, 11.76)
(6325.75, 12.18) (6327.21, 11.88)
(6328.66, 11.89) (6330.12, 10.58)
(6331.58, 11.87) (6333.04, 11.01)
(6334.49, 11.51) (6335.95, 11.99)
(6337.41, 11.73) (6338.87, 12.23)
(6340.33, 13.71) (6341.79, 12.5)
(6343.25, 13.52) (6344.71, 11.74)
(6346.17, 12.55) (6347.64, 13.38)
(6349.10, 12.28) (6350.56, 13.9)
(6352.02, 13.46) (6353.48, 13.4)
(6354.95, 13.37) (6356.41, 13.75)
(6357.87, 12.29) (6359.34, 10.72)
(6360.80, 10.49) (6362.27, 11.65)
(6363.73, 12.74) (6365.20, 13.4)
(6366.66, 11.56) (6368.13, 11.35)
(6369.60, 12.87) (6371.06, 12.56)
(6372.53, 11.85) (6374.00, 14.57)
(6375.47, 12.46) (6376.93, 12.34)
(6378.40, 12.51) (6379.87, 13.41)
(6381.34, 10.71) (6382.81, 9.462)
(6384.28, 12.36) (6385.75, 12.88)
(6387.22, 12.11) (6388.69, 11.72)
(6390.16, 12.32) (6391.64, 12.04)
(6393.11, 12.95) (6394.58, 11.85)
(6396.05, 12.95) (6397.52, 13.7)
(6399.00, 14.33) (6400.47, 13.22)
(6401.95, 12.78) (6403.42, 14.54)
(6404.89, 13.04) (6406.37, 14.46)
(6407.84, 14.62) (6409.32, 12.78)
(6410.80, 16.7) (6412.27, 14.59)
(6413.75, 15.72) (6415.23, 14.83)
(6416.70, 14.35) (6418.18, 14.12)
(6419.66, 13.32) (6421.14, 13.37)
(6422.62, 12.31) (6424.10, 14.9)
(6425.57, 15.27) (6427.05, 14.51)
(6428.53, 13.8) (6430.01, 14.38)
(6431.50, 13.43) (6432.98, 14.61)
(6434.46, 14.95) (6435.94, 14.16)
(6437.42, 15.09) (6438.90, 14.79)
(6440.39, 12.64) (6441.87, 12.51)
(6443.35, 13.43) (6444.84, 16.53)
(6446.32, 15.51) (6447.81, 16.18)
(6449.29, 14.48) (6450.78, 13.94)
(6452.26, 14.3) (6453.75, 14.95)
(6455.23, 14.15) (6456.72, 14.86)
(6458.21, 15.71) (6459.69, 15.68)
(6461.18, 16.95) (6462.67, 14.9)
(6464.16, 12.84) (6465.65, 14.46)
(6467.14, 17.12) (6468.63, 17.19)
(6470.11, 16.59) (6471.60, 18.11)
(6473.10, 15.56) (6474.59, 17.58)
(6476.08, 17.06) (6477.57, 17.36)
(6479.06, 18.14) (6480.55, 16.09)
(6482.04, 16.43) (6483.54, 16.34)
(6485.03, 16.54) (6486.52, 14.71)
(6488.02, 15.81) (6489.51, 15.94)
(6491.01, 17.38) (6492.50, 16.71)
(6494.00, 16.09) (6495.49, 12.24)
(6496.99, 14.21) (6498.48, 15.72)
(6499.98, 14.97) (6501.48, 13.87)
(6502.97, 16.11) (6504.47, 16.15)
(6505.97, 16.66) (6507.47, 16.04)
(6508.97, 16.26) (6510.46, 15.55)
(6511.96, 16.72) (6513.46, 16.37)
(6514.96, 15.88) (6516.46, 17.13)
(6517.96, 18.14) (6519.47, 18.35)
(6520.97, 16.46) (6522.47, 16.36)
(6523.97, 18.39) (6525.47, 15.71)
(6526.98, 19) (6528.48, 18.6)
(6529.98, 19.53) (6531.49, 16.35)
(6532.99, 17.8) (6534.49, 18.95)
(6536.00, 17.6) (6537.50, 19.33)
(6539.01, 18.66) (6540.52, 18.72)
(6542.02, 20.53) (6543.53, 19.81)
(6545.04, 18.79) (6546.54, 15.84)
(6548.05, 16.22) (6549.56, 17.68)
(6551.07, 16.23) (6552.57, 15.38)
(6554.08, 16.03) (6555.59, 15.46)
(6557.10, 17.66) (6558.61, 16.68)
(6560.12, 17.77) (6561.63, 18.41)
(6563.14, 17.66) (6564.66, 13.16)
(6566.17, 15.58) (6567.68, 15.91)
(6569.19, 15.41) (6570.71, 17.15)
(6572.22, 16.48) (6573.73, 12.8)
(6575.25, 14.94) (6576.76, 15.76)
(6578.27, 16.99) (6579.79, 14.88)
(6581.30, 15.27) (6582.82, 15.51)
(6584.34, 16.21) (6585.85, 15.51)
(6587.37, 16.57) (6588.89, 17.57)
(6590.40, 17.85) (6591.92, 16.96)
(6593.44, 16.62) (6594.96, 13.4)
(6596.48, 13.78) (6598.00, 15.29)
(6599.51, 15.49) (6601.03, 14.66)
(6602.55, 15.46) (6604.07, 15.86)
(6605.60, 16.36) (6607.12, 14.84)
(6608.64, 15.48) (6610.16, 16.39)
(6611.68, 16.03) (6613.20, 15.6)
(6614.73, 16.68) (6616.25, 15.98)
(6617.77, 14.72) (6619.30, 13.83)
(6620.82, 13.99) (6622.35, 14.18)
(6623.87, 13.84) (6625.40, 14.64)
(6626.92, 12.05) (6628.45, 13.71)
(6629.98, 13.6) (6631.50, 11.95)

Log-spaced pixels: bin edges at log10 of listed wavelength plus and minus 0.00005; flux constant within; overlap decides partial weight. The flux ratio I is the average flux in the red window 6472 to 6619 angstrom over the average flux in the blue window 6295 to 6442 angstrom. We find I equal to 1.30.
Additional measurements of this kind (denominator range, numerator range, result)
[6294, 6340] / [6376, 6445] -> 1.21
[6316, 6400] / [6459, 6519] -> 1.30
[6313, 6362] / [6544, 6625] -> 1.30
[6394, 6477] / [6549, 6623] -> 1.08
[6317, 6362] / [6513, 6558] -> 1.43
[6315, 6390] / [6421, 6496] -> 1.25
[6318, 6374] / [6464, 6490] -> 1.33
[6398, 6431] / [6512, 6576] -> 1.21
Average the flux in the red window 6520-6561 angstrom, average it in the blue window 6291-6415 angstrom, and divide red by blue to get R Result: 1.45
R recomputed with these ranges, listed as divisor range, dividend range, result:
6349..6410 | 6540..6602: 1.29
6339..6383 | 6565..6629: 1.23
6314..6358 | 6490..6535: 1.34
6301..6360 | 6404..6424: 1.18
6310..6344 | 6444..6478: 1.32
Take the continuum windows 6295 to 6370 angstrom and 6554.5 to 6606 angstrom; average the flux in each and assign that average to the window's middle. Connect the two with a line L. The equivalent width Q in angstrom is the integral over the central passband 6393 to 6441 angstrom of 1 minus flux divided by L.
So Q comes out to -3.2 angstrom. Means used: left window 11.8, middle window 14.1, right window 15.9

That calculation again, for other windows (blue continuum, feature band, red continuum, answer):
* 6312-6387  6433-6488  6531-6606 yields -4.21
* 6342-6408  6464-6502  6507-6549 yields 0.28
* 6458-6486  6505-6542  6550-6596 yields -2.96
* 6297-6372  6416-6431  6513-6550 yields 0.58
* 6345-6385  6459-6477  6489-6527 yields -1.24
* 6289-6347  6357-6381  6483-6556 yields 0.65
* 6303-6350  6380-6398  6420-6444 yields 1.36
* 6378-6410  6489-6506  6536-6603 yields -0.60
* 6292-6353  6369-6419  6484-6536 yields 0.92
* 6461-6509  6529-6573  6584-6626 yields -4.36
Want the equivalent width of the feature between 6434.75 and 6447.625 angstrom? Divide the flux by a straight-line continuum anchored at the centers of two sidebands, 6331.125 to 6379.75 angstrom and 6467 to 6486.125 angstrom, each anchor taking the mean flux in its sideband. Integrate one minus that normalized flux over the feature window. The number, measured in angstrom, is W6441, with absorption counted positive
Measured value 0.97 angstrom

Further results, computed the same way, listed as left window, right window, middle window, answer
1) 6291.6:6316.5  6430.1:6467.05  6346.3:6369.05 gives -1.3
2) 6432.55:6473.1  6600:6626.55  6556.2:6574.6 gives -1.3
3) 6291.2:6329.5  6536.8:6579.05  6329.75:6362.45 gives -1.7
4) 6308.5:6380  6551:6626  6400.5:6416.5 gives -1.5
